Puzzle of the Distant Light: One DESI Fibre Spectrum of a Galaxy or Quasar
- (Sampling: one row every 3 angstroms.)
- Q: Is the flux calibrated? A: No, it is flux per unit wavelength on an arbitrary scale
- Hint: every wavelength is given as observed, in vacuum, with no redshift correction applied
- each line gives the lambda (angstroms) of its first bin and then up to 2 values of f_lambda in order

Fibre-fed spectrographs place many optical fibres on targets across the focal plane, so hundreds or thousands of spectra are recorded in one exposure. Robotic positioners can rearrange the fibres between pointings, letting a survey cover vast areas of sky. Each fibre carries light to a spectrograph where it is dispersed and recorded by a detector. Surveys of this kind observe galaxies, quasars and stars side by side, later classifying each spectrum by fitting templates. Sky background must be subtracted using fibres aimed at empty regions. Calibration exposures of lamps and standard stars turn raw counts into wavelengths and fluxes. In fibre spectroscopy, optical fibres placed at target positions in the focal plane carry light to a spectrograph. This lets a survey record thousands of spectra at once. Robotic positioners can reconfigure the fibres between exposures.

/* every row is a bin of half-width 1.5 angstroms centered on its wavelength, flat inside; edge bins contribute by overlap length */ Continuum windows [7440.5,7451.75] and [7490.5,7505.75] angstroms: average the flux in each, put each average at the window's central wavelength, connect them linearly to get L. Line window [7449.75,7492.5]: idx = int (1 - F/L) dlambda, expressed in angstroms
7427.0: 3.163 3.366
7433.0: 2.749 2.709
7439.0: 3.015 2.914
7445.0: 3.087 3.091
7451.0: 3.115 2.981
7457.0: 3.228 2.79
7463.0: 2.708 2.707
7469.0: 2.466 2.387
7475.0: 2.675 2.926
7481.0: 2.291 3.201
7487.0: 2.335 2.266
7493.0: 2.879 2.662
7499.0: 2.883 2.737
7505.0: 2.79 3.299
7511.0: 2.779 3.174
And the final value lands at 2.8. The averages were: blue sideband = 3.05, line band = 2.72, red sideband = 2.76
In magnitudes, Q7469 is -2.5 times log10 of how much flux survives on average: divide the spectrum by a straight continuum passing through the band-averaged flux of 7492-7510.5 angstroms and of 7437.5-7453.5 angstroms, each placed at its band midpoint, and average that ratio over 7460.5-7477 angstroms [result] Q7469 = 0.140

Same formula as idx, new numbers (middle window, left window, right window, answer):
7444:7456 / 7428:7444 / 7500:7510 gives -0.5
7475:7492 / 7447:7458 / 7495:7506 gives 1.6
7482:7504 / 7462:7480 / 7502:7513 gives 0.9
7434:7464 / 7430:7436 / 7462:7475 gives -2.4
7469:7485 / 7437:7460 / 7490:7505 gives 1.1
